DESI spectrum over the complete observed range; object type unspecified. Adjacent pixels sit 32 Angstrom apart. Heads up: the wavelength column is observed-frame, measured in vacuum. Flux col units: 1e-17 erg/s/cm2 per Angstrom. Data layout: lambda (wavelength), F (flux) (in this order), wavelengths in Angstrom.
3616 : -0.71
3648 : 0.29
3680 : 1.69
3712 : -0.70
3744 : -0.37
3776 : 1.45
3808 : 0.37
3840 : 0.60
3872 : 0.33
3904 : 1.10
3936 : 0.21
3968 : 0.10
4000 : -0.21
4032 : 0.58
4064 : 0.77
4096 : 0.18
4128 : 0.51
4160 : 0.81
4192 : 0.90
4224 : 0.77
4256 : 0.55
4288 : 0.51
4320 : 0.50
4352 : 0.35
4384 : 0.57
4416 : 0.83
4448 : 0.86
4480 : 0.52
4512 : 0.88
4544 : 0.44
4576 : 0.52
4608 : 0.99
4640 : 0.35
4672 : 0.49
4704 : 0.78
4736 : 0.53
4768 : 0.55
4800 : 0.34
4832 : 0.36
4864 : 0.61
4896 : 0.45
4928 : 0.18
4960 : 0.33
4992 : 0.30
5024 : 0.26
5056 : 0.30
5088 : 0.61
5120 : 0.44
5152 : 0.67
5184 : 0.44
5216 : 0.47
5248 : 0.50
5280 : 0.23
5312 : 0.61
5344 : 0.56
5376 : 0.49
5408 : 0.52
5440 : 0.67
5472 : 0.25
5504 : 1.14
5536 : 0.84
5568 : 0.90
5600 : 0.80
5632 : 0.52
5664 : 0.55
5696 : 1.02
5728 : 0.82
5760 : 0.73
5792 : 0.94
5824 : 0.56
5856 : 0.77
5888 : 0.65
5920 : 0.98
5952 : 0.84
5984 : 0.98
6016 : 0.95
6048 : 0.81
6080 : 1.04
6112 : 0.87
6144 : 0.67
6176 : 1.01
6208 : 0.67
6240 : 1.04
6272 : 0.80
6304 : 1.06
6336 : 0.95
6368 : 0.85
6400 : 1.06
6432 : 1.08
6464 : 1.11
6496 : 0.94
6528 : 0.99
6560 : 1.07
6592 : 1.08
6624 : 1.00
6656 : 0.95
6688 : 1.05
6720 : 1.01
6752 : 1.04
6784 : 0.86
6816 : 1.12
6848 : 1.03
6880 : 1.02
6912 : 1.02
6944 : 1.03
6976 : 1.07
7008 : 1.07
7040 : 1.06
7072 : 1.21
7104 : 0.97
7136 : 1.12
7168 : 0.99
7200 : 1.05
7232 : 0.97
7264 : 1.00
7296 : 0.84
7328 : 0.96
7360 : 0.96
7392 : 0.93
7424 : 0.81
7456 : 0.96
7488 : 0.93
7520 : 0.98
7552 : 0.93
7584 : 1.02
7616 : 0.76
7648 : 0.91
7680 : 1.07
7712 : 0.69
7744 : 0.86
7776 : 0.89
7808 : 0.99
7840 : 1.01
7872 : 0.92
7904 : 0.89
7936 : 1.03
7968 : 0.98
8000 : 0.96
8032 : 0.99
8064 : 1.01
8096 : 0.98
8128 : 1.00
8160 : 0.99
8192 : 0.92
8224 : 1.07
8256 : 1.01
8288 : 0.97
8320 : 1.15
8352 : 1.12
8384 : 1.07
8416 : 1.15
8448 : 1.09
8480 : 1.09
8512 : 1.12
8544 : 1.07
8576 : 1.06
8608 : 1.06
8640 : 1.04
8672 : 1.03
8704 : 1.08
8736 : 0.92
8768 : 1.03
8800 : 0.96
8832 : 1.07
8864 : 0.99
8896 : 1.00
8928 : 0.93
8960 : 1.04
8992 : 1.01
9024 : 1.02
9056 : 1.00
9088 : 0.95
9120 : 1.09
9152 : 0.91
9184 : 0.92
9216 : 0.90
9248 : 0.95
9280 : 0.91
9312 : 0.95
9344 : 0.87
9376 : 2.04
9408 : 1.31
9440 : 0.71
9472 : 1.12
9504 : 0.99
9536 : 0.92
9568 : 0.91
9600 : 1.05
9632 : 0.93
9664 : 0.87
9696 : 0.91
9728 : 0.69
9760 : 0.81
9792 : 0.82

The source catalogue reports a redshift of 0.43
